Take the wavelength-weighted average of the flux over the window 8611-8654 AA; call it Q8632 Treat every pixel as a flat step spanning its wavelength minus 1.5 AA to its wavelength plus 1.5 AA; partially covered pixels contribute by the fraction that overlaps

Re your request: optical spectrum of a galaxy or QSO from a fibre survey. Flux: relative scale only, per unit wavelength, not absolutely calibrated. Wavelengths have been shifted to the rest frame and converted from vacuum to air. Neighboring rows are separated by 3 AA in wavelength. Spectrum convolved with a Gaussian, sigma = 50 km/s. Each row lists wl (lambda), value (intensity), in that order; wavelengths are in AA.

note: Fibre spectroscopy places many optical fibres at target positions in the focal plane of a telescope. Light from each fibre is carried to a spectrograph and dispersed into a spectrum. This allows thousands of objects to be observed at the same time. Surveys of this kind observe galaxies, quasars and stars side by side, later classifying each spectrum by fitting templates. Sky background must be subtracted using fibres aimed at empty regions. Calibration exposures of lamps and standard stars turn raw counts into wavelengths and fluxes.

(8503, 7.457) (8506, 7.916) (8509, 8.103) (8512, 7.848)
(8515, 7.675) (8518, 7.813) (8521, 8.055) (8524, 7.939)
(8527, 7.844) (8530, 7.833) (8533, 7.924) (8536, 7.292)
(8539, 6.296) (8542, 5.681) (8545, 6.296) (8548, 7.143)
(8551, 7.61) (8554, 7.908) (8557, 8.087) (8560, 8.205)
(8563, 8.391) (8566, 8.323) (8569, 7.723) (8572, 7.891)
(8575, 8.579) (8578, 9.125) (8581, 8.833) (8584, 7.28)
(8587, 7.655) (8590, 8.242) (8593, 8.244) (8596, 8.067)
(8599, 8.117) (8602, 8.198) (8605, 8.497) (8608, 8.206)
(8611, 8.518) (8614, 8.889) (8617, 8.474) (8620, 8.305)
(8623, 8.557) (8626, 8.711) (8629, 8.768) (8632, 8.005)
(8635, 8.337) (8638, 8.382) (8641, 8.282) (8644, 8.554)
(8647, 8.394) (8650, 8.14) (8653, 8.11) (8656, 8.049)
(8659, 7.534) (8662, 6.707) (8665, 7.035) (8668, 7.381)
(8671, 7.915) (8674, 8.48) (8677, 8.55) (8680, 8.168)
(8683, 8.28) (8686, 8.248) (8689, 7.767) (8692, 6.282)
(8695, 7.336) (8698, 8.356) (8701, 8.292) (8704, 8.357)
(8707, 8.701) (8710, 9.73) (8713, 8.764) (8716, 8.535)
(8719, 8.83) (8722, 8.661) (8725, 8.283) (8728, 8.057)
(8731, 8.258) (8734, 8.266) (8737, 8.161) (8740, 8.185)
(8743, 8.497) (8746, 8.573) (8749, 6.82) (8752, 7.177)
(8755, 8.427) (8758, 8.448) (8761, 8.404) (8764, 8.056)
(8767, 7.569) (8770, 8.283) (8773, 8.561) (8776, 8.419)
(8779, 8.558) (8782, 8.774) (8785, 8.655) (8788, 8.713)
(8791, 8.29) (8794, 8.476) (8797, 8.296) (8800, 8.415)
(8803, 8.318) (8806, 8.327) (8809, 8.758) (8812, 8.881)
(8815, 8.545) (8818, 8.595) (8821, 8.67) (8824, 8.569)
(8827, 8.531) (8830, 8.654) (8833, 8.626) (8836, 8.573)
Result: 8.43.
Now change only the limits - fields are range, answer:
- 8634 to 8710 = 8.02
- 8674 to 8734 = 8.29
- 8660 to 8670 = 7.11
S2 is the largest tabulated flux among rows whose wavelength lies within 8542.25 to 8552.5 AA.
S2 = 7.61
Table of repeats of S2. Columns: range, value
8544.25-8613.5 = 9.125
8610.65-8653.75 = 8.889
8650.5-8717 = 9.73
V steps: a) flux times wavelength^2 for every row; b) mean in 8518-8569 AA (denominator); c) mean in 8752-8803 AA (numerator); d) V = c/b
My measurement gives 1.17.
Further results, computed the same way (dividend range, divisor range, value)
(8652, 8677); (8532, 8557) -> 1.12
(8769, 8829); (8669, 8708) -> 1.09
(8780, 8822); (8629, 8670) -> 1.11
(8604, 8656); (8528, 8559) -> 1.19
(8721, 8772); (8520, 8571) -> 1.13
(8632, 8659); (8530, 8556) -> 1.19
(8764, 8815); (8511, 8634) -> 1.11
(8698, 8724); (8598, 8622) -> 1.06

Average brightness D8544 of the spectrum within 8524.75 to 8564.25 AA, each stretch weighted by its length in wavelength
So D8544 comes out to 7.43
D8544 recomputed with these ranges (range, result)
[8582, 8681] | 8.15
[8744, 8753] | 7.6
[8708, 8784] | 8.34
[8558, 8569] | 8.22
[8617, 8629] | 8.55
